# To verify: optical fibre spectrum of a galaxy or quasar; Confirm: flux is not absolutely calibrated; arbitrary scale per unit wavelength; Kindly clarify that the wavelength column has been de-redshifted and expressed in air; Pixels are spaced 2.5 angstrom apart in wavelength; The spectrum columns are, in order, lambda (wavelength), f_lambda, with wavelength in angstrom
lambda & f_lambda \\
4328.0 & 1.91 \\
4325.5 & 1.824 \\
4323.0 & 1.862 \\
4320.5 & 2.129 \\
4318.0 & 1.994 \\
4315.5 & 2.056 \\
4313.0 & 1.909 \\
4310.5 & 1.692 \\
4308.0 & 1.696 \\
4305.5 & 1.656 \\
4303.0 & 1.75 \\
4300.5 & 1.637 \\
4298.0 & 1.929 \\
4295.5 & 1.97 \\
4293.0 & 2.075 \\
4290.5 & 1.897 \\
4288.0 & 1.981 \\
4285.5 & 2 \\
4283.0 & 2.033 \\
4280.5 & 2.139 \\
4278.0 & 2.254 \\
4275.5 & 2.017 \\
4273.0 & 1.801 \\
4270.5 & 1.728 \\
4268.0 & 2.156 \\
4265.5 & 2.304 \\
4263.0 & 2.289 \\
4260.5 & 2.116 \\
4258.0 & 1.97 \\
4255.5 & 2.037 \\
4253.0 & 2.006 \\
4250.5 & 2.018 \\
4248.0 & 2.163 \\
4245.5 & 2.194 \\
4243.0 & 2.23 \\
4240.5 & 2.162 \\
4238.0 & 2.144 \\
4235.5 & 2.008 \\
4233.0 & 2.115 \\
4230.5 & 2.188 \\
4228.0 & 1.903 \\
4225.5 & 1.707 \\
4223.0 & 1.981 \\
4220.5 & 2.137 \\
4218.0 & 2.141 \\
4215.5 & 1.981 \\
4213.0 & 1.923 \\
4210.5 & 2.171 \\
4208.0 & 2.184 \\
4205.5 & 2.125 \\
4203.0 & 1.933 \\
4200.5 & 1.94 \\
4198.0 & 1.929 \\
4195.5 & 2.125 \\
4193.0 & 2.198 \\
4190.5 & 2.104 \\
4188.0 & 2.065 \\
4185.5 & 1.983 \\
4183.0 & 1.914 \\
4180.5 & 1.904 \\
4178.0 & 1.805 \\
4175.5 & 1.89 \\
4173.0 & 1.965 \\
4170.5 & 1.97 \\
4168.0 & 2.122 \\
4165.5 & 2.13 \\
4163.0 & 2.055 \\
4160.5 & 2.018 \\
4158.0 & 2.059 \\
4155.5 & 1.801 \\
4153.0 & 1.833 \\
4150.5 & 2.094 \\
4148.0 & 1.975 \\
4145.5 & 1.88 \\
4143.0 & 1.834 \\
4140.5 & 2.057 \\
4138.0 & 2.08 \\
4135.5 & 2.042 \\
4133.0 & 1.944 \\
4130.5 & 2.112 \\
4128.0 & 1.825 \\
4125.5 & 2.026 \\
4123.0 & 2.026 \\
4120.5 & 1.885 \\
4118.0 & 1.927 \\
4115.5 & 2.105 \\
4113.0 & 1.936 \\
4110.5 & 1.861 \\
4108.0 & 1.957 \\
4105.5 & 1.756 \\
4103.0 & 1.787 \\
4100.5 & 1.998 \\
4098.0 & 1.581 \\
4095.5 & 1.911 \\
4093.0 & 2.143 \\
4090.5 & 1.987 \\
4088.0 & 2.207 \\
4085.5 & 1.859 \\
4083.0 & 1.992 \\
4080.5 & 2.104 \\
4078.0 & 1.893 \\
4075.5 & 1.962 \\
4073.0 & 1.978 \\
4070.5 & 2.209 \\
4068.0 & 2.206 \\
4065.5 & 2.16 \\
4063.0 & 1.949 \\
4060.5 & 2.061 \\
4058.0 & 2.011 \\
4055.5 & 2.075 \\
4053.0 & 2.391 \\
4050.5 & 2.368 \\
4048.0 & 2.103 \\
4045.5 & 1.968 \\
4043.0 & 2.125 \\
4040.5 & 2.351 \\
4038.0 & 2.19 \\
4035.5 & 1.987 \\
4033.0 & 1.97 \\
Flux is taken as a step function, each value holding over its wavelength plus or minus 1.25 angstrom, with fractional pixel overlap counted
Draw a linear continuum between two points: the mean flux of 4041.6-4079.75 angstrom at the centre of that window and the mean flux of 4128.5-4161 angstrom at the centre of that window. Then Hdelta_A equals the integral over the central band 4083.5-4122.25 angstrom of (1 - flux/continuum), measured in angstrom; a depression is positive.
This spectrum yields 2.0 angstrom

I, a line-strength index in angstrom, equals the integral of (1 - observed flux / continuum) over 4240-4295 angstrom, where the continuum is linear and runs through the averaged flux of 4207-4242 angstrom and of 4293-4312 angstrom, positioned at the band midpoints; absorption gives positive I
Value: -4.7 angstrom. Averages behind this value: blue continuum 2.05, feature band 2.07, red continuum 1.78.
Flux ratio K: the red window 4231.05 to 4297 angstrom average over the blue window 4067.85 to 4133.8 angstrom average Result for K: 1.05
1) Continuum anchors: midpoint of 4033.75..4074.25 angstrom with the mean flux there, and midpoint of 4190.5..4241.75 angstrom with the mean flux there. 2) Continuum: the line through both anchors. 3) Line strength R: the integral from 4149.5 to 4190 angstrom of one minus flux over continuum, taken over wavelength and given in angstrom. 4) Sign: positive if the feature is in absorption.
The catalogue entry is 1.9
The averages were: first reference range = 2.13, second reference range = 2.05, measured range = 1.98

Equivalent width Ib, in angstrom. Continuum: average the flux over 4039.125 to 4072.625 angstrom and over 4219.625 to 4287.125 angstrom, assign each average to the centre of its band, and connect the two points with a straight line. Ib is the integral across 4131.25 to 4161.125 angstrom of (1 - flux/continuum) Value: 1.99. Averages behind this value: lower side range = 2.15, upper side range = 2.07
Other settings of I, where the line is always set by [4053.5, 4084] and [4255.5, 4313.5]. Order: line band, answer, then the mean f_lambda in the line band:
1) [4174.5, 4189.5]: 0.6 angstrom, 1.93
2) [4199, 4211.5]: -0.4 angstrom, 2.07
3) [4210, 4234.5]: -0.4 angstrom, 2.02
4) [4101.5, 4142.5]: 1.6 angstrom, 1.96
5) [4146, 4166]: 0.3 angstrom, 1.99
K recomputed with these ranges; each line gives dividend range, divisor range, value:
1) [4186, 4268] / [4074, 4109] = 1.07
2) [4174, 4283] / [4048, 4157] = 1.03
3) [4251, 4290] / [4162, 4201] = 1.02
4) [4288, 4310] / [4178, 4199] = 0.91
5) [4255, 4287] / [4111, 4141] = 1.04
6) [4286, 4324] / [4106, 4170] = 0.95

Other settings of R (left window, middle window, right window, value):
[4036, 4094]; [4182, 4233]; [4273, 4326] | -1.0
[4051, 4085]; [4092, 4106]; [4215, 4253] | 1.4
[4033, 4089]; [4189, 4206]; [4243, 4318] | -0.2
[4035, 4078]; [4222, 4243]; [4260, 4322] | -0.4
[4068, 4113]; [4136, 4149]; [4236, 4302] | 0.1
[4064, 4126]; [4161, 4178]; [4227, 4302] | 0.0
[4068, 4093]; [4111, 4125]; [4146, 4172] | 0.3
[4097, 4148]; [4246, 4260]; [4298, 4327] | -1.4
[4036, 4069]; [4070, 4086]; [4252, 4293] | 1.0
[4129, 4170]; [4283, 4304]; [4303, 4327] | -0.4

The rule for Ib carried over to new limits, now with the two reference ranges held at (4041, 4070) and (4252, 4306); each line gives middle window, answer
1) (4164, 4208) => 0.9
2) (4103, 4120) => 1.5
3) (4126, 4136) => 0.5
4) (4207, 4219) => -0.2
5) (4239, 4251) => -0.9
